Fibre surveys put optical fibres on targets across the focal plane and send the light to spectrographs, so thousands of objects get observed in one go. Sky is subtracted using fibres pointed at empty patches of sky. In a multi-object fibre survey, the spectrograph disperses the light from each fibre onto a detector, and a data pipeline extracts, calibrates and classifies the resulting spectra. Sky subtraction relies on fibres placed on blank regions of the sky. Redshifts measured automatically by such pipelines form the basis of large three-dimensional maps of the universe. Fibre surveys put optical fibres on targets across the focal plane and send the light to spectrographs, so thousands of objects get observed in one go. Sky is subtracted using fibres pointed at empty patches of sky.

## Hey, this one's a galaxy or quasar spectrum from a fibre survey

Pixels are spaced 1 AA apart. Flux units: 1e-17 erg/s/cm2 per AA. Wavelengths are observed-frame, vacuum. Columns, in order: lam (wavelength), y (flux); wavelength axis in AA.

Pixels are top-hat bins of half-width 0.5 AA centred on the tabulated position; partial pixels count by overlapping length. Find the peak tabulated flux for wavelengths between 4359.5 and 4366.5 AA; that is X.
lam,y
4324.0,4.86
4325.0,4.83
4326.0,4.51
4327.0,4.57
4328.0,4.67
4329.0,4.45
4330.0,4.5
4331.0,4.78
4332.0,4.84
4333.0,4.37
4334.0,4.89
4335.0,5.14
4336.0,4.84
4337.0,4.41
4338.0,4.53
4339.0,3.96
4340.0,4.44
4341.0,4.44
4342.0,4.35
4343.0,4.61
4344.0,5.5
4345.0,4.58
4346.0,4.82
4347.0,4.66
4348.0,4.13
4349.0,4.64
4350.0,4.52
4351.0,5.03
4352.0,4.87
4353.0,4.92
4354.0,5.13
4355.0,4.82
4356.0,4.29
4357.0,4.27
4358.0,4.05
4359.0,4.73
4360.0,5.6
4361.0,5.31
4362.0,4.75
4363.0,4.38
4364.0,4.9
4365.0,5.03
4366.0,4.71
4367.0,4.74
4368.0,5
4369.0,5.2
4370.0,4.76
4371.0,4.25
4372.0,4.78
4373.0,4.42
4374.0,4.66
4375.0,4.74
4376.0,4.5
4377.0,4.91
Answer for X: 5.6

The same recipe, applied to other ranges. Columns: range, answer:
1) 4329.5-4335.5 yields 5.14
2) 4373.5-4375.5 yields 4.74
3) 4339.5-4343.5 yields 4.61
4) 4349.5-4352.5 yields 5.03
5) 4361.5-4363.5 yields 4.75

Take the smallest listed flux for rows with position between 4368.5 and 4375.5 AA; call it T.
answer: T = 4.25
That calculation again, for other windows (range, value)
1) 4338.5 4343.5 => 3.96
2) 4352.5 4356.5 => 4.29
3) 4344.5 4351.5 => 4.13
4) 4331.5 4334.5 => 4.37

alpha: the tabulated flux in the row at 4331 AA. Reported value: 4.78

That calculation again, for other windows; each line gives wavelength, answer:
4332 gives 4.84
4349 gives 4.64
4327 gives 4.57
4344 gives 5.5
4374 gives 4.66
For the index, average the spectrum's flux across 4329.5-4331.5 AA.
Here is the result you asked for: 4.64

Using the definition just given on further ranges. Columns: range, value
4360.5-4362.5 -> 5.03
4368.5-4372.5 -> 4.75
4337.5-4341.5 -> 4.34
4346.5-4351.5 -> 4.6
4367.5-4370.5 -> 4.99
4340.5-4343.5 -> 4.47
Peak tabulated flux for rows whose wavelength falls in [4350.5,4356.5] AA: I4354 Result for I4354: 5.13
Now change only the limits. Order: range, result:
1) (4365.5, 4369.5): 5.2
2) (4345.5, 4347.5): 4.82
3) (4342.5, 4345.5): 5.5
